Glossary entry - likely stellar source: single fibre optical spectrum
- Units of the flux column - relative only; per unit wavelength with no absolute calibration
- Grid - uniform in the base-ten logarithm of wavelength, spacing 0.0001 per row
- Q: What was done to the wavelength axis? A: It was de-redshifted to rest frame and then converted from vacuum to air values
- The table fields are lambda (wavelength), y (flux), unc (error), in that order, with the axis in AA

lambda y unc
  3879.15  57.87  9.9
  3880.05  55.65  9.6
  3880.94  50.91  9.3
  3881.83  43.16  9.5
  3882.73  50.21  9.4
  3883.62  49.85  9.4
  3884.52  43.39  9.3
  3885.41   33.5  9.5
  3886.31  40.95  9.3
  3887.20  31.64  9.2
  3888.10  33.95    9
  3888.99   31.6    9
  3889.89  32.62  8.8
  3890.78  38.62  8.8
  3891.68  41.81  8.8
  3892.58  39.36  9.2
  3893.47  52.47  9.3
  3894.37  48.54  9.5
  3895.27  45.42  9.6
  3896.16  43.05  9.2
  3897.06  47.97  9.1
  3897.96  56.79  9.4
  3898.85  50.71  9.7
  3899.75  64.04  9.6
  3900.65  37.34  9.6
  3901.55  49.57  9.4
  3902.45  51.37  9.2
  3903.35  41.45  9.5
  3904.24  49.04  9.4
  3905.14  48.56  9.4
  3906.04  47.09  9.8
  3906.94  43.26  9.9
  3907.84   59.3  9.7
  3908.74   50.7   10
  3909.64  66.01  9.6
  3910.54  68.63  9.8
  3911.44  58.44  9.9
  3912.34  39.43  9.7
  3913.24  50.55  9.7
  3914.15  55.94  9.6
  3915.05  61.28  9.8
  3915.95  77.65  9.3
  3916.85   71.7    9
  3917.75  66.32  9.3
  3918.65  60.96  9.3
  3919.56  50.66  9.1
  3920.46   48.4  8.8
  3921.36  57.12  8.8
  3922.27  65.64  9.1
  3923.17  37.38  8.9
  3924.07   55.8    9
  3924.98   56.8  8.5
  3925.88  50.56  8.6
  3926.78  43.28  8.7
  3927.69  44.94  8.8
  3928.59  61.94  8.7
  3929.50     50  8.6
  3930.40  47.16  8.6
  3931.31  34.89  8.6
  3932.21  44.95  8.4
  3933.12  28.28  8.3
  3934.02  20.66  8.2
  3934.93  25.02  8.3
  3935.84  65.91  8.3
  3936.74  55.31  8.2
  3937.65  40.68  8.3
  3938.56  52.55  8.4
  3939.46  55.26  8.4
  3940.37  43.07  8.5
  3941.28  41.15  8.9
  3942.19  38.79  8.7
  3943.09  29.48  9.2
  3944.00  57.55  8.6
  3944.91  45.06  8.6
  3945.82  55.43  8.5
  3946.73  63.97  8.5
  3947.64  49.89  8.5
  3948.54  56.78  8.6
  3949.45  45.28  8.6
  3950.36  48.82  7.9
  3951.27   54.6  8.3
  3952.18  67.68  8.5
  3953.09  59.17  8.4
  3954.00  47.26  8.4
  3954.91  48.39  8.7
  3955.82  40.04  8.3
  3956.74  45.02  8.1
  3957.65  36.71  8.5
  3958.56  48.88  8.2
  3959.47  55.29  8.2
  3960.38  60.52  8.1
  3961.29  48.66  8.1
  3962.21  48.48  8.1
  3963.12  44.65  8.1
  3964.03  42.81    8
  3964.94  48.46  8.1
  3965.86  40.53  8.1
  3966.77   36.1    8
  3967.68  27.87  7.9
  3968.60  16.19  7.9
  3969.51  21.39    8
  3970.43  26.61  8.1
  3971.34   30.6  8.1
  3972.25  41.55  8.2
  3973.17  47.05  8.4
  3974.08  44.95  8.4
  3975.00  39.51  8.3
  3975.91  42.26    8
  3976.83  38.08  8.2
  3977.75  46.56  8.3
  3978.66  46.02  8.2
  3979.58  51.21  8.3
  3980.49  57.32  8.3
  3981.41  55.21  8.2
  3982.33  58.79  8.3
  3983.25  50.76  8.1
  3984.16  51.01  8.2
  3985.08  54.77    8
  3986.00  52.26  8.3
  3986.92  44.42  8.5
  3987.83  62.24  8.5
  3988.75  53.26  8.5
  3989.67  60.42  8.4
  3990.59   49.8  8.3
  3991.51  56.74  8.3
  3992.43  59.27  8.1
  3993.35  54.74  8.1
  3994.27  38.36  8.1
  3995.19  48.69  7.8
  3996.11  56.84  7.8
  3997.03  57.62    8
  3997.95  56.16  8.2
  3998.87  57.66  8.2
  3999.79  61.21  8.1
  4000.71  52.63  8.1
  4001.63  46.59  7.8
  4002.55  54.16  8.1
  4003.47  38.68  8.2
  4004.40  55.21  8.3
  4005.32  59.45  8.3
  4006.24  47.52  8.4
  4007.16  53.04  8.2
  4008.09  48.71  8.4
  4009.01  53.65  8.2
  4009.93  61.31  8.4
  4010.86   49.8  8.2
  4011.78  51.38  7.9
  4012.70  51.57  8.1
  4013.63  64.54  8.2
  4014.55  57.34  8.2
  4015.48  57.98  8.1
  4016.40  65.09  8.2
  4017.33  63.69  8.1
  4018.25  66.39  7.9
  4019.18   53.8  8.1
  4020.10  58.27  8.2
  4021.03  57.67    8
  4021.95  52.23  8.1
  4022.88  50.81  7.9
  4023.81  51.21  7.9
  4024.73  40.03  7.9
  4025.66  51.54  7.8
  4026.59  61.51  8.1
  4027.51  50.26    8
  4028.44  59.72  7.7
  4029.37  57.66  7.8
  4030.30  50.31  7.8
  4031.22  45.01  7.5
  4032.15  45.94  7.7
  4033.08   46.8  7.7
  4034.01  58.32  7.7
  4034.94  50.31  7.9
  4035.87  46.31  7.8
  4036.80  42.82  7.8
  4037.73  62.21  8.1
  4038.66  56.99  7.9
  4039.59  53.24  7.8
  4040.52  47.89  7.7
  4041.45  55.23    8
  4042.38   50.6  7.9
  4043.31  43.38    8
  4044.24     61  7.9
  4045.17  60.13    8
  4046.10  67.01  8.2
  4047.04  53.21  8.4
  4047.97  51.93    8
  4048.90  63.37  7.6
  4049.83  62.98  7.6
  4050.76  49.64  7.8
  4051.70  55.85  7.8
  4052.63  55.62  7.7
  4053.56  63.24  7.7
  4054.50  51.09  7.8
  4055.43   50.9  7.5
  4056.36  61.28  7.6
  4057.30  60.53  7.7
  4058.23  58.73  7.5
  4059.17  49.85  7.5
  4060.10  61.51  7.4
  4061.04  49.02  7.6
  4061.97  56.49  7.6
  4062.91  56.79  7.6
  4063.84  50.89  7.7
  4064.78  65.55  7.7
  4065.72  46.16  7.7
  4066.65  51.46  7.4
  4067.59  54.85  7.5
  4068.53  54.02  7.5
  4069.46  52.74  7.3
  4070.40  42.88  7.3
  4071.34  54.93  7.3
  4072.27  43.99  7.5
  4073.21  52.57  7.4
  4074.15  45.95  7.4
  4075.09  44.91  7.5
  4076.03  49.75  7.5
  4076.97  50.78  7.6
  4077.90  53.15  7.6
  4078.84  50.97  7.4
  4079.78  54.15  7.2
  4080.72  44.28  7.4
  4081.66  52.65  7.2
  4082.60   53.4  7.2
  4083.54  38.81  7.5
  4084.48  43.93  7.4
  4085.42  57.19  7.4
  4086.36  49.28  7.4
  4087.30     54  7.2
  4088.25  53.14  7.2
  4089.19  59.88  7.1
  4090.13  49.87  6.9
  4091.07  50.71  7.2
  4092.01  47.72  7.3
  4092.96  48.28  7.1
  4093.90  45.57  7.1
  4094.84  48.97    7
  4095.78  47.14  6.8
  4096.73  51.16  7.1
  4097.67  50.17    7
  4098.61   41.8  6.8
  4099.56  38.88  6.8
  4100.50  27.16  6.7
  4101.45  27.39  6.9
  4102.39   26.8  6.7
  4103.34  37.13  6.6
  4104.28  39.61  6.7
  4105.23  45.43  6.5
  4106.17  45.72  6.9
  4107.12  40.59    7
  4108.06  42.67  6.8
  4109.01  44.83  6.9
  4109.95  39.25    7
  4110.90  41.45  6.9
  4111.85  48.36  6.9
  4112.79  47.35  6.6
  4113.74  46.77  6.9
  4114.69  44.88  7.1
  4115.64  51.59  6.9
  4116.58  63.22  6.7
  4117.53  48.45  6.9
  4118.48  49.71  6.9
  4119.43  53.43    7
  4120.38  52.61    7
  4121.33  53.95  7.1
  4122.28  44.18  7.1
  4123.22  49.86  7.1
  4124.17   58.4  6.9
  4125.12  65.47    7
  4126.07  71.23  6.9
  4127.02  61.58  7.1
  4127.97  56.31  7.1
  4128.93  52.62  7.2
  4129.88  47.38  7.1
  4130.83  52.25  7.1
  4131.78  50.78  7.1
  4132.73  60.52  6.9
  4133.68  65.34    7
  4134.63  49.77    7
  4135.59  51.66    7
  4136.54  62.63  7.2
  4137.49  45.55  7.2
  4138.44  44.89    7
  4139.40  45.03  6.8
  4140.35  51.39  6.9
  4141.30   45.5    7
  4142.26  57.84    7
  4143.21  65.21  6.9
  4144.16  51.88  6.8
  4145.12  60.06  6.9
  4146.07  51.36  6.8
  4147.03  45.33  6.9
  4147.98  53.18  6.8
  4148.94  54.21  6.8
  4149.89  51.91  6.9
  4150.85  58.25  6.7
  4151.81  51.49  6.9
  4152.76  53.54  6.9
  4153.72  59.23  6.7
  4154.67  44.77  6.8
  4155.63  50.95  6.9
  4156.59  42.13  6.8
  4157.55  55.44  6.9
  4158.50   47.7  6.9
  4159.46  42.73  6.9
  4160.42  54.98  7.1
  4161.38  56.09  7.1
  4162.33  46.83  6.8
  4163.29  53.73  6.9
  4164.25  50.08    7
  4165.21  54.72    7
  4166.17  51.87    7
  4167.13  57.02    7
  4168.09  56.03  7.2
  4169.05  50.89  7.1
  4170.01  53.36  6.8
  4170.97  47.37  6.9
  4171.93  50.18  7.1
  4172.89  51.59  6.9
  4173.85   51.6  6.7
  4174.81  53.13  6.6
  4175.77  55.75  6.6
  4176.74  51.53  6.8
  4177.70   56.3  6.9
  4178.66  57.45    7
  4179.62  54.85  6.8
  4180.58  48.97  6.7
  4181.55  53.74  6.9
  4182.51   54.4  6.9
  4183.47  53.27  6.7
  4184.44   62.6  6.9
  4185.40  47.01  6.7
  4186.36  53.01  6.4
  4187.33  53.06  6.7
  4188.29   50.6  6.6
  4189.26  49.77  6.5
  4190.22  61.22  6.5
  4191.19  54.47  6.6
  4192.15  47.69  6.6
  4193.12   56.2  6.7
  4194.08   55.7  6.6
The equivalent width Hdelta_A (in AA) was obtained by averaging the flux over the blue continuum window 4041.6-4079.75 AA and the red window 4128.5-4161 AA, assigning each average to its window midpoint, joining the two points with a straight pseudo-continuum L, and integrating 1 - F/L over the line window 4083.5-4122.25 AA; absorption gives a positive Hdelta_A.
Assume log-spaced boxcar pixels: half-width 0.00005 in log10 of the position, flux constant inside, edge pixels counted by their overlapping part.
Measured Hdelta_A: 5.01 AA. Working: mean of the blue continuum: 54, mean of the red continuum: 52.3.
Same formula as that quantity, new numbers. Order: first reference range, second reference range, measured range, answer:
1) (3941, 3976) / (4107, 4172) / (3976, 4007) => -4.3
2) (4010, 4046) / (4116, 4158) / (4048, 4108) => 4.5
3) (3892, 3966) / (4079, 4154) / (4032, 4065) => -3.2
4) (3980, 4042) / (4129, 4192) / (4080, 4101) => 2.1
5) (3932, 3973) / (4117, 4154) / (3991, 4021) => -4.9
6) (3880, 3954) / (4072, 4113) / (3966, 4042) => -5.0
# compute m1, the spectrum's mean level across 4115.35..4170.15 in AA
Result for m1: 53.2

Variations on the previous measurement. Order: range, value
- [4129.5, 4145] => 53.2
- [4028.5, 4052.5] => 53.7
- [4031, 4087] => 52.8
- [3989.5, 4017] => 54.2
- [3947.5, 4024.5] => 50.2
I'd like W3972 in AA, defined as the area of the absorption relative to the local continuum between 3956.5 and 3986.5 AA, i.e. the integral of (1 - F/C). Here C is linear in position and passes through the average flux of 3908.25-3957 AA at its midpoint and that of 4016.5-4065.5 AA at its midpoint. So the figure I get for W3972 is 4.8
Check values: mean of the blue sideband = 51.1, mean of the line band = 44.1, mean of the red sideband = 54.8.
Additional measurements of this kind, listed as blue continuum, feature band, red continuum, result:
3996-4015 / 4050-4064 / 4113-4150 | -0.5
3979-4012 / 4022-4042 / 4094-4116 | -0.8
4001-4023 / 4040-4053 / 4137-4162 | -0.3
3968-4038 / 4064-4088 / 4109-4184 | 0.6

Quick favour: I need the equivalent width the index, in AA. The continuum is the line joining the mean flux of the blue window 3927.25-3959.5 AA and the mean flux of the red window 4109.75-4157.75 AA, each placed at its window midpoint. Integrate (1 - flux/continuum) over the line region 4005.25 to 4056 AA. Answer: -4.9 AA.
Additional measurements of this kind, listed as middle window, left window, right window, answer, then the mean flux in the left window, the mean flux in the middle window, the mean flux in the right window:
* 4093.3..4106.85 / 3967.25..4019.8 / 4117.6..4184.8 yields 2.9 AA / 50.4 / 41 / 53.2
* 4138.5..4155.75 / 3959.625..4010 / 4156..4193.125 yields -0.3 AA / 48.3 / 52.7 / 52.5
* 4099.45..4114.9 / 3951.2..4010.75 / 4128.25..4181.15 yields 3.4 AA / 48.6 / 40.2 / 52.5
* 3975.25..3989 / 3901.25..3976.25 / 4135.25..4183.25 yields -0.5 AA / 48.1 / 50.8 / 52.3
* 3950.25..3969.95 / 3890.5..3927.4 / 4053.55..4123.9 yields 2.5 AA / 52.4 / 44.8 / 49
